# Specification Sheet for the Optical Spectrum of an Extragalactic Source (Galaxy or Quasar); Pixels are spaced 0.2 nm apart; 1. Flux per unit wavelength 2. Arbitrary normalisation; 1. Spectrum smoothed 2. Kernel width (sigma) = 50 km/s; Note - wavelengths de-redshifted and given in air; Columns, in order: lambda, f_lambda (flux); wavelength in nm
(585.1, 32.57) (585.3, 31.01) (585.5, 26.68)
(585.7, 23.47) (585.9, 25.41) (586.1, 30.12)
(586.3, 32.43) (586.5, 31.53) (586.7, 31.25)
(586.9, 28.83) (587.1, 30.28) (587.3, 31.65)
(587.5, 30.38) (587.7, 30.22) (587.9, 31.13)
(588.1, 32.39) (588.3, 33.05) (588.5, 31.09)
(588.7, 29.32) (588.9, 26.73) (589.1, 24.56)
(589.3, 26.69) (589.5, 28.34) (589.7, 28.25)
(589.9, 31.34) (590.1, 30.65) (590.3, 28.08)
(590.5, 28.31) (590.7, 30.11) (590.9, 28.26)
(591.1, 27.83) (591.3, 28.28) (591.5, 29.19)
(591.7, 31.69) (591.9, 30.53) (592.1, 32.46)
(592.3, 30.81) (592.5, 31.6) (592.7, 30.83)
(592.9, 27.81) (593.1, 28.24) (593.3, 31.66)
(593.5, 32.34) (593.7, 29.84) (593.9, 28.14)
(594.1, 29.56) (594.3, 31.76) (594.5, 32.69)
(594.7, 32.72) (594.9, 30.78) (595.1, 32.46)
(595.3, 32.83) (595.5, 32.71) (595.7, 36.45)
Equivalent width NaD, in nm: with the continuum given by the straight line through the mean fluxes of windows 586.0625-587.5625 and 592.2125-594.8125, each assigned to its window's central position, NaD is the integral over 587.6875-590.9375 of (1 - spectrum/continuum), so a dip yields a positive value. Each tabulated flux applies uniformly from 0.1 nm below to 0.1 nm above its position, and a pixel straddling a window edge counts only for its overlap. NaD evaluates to 0.15 nm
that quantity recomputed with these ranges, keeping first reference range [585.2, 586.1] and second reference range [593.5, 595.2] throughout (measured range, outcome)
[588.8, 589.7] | 0.06 nm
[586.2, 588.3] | -0.25 nm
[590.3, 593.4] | 0.01 nm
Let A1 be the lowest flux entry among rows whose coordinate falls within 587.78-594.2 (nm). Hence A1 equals 24.56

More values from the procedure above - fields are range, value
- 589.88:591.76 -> 27.83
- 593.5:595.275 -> 28.14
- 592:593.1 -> 27.81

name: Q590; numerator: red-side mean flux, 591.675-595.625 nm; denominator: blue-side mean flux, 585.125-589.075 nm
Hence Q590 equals 1.04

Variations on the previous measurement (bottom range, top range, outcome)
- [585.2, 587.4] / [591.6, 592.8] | 1.07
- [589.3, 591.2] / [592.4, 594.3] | 1.04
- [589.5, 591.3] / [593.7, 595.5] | 1.08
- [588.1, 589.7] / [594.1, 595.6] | 1.12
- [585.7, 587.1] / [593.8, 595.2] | 1.06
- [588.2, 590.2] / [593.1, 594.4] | 1.05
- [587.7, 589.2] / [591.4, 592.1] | 1.03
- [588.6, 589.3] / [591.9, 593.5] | 1.14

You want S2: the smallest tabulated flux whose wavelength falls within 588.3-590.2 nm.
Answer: 24.56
